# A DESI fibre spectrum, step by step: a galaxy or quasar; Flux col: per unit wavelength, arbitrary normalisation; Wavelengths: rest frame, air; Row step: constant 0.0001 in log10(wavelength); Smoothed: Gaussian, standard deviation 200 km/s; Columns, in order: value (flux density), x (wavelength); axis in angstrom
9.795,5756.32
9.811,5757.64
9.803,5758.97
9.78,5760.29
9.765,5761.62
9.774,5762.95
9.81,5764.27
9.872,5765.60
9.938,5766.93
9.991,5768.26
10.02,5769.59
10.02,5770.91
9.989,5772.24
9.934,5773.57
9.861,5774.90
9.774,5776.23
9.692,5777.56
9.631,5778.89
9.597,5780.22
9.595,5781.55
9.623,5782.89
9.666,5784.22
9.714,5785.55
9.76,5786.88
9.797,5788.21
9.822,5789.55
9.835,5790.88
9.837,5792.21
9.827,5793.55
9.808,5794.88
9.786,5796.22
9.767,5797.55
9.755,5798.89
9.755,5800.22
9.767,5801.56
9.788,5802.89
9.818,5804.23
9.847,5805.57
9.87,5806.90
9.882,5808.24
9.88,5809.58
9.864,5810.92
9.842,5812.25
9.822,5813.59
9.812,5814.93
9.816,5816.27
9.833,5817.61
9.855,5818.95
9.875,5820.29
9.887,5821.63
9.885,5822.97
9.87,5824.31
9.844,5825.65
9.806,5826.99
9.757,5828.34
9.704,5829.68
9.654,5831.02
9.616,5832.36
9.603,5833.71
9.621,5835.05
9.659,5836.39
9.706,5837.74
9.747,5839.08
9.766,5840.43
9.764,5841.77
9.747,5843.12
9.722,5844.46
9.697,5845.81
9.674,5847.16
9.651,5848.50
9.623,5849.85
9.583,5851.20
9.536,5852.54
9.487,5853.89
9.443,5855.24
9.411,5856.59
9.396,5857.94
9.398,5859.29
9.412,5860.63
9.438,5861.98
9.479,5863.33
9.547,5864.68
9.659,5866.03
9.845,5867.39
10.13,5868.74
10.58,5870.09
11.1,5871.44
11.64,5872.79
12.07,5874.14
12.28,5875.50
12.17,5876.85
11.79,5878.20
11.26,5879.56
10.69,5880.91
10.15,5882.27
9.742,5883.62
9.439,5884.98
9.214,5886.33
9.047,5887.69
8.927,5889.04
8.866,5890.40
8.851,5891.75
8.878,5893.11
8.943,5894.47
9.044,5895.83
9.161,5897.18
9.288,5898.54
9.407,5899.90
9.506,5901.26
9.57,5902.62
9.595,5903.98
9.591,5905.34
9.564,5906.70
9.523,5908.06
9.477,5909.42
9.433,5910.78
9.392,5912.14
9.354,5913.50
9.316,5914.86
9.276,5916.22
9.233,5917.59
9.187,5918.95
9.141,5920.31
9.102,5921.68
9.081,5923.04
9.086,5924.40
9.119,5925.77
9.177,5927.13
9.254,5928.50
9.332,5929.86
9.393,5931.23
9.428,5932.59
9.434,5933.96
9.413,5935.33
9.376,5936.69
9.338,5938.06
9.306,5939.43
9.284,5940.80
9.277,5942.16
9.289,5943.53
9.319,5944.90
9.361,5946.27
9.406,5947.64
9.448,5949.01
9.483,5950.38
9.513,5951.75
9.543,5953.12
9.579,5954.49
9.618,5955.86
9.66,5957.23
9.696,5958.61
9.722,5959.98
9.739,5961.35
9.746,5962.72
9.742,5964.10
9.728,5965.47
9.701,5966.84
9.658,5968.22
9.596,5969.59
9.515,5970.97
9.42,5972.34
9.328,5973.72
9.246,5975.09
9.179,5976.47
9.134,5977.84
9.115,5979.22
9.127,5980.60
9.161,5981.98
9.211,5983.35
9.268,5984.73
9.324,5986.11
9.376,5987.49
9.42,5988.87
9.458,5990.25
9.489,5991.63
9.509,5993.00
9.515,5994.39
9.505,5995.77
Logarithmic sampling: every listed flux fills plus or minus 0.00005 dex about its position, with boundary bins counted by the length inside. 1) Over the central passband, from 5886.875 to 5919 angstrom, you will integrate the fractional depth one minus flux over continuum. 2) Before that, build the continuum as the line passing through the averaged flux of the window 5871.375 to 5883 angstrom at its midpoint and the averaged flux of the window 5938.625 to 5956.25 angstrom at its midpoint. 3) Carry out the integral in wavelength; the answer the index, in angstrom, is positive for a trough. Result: 4.31 angstrom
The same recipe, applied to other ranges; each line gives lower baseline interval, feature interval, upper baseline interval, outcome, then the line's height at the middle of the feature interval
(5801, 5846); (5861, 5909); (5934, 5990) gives -1.5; 9.63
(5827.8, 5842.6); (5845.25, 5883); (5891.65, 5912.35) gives -2.7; 9.54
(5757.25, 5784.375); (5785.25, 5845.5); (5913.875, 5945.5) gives -0.8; 9.66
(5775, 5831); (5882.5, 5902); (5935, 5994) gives 0.8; 9.59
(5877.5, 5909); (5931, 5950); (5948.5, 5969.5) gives 0.5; 9.62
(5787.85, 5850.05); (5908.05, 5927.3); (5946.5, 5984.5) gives 0.7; 9.58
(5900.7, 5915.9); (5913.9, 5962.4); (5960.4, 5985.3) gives 0.4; 9.46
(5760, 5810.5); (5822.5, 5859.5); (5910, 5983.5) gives 0.0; 9.66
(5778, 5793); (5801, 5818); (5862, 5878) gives 0.3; 10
